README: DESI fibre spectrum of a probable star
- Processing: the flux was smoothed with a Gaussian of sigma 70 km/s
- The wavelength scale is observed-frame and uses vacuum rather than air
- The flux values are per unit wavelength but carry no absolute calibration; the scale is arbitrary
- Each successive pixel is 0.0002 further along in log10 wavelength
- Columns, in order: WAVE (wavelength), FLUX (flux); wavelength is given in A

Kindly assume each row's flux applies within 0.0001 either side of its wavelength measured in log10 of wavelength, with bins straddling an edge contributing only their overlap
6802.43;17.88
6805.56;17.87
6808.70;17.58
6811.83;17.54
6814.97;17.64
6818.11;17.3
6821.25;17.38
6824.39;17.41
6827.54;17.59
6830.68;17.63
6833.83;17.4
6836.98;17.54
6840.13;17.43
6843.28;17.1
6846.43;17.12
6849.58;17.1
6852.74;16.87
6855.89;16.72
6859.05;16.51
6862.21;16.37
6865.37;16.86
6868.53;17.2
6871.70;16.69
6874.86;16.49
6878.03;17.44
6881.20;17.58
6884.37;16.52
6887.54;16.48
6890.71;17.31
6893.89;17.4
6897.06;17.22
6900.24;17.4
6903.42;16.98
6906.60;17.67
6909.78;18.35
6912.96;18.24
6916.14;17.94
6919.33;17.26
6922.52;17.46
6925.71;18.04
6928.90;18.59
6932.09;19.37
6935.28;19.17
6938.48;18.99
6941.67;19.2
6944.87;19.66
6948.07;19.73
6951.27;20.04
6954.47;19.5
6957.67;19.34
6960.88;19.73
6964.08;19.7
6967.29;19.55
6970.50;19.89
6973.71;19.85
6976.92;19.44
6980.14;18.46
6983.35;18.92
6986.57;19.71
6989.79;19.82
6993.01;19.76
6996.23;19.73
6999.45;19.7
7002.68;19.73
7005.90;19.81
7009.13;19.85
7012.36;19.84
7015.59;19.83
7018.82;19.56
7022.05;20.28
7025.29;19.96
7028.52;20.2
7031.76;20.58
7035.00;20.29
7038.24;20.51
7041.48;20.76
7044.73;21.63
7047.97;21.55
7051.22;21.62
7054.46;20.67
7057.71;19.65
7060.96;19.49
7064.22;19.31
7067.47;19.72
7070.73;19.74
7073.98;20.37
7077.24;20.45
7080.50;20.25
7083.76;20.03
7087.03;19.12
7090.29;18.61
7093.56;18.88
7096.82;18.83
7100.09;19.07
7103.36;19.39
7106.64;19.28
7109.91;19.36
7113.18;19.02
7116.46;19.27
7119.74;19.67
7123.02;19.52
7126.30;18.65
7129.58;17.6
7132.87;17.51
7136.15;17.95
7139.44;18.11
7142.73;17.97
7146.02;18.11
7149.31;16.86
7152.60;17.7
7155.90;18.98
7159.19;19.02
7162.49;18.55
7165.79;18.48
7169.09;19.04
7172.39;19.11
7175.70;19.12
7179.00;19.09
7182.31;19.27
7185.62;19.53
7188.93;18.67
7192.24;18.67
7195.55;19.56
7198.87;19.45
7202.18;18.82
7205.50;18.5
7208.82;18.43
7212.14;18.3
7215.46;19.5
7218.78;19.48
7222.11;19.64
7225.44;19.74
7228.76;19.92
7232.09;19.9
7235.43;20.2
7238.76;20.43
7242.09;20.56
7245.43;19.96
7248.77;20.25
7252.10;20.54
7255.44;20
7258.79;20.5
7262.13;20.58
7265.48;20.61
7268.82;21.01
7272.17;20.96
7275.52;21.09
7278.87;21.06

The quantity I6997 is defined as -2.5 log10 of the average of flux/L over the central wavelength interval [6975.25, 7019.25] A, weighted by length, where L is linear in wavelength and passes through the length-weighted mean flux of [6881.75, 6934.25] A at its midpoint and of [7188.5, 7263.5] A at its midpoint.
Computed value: -0.08 mag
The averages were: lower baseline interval 17.7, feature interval 19.6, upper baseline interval 19.6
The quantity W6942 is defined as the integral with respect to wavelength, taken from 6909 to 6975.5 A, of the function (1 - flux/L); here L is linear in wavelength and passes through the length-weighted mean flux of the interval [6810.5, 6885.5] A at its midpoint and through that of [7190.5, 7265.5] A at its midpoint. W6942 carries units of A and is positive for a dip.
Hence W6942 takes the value -4.7 A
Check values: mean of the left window 17.1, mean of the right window 19.7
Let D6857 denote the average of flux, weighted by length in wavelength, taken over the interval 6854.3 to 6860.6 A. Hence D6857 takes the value 16.6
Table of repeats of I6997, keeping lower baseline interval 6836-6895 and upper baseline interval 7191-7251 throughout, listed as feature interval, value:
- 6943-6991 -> -0.11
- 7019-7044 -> -0.12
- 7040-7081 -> -0.11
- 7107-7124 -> -0.03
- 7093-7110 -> -0.03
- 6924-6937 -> -0.08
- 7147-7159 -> 0.06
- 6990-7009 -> -0.10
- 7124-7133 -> 0.05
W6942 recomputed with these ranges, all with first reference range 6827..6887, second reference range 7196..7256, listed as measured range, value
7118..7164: 1.8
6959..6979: -2.1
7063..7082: -1.5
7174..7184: 0.1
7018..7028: -1.0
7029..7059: -4.0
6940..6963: -2.5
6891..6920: -0.4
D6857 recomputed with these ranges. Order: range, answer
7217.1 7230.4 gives 19.7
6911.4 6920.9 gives 17.8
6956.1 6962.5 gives 19.5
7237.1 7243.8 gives 20.5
